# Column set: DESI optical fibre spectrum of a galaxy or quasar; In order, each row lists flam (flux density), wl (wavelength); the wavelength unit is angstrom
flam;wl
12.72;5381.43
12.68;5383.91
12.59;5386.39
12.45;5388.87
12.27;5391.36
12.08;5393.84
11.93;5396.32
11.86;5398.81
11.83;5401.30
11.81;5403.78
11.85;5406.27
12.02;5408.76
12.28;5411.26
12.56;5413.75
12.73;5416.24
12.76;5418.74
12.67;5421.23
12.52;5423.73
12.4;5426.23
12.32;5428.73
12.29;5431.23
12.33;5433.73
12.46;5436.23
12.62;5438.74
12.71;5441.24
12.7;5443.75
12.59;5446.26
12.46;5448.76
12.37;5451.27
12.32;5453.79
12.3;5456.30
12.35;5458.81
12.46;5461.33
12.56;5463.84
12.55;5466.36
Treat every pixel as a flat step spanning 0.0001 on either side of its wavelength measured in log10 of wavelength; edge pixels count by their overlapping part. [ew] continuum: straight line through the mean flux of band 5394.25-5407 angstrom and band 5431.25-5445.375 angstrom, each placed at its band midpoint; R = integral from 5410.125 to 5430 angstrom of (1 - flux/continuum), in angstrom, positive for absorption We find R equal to -0.51 angstrom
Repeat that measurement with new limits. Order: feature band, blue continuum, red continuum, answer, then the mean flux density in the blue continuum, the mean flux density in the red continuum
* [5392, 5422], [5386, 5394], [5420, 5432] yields 0.49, 12.4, 12.4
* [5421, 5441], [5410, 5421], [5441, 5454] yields 0.16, 12.6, 12.5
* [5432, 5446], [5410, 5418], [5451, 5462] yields -0.16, 12.5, 12.3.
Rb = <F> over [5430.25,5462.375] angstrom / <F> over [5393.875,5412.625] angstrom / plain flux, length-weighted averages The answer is 1.0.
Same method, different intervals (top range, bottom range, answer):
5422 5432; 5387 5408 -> 1.03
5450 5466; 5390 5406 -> 1.04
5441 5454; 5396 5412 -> 1.05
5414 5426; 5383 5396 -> 1.02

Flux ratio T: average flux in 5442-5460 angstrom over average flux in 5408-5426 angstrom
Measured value 1.00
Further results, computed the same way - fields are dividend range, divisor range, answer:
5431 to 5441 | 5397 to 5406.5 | 1.05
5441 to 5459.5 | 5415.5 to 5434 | 1.00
